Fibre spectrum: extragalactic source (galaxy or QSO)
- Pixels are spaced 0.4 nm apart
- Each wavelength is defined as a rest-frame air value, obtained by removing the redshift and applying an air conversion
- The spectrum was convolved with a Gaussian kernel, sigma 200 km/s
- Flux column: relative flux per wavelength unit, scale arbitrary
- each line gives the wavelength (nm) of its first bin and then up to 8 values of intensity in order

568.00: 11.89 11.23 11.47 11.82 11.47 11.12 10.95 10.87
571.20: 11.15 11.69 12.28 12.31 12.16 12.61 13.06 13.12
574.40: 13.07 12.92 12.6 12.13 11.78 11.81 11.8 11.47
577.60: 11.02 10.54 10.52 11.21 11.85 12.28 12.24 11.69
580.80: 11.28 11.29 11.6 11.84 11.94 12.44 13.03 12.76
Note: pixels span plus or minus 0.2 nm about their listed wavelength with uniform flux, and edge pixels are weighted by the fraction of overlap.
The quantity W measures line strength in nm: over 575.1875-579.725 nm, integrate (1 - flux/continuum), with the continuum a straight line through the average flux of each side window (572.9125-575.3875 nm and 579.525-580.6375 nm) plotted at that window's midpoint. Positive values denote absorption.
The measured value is 0.317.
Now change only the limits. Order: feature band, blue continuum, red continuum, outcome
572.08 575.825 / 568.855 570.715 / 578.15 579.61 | -0.437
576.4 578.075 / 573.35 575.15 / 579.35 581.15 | 0.146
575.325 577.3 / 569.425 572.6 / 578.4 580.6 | -0.035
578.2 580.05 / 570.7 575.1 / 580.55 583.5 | 0.076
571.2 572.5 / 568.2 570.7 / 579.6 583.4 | -0.055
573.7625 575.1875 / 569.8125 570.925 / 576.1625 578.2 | -0.227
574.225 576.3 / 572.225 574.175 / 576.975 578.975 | -0.093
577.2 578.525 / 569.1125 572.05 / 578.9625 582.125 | 0.094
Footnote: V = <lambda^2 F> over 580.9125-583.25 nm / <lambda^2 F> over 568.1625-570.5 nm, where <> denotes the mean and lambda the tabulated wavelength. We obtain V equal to 1.1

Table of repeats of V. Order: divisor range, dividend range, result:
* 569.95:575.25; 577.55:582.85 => 0.98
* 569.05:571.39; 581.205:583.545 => 1.13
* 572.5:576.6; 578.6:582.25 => 0.95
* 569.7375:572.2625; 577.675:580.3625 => 1.03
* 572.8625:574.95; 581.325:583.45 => 0.97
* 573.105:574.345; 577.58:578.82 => 0.84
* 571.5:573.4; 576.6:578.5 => 0.92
